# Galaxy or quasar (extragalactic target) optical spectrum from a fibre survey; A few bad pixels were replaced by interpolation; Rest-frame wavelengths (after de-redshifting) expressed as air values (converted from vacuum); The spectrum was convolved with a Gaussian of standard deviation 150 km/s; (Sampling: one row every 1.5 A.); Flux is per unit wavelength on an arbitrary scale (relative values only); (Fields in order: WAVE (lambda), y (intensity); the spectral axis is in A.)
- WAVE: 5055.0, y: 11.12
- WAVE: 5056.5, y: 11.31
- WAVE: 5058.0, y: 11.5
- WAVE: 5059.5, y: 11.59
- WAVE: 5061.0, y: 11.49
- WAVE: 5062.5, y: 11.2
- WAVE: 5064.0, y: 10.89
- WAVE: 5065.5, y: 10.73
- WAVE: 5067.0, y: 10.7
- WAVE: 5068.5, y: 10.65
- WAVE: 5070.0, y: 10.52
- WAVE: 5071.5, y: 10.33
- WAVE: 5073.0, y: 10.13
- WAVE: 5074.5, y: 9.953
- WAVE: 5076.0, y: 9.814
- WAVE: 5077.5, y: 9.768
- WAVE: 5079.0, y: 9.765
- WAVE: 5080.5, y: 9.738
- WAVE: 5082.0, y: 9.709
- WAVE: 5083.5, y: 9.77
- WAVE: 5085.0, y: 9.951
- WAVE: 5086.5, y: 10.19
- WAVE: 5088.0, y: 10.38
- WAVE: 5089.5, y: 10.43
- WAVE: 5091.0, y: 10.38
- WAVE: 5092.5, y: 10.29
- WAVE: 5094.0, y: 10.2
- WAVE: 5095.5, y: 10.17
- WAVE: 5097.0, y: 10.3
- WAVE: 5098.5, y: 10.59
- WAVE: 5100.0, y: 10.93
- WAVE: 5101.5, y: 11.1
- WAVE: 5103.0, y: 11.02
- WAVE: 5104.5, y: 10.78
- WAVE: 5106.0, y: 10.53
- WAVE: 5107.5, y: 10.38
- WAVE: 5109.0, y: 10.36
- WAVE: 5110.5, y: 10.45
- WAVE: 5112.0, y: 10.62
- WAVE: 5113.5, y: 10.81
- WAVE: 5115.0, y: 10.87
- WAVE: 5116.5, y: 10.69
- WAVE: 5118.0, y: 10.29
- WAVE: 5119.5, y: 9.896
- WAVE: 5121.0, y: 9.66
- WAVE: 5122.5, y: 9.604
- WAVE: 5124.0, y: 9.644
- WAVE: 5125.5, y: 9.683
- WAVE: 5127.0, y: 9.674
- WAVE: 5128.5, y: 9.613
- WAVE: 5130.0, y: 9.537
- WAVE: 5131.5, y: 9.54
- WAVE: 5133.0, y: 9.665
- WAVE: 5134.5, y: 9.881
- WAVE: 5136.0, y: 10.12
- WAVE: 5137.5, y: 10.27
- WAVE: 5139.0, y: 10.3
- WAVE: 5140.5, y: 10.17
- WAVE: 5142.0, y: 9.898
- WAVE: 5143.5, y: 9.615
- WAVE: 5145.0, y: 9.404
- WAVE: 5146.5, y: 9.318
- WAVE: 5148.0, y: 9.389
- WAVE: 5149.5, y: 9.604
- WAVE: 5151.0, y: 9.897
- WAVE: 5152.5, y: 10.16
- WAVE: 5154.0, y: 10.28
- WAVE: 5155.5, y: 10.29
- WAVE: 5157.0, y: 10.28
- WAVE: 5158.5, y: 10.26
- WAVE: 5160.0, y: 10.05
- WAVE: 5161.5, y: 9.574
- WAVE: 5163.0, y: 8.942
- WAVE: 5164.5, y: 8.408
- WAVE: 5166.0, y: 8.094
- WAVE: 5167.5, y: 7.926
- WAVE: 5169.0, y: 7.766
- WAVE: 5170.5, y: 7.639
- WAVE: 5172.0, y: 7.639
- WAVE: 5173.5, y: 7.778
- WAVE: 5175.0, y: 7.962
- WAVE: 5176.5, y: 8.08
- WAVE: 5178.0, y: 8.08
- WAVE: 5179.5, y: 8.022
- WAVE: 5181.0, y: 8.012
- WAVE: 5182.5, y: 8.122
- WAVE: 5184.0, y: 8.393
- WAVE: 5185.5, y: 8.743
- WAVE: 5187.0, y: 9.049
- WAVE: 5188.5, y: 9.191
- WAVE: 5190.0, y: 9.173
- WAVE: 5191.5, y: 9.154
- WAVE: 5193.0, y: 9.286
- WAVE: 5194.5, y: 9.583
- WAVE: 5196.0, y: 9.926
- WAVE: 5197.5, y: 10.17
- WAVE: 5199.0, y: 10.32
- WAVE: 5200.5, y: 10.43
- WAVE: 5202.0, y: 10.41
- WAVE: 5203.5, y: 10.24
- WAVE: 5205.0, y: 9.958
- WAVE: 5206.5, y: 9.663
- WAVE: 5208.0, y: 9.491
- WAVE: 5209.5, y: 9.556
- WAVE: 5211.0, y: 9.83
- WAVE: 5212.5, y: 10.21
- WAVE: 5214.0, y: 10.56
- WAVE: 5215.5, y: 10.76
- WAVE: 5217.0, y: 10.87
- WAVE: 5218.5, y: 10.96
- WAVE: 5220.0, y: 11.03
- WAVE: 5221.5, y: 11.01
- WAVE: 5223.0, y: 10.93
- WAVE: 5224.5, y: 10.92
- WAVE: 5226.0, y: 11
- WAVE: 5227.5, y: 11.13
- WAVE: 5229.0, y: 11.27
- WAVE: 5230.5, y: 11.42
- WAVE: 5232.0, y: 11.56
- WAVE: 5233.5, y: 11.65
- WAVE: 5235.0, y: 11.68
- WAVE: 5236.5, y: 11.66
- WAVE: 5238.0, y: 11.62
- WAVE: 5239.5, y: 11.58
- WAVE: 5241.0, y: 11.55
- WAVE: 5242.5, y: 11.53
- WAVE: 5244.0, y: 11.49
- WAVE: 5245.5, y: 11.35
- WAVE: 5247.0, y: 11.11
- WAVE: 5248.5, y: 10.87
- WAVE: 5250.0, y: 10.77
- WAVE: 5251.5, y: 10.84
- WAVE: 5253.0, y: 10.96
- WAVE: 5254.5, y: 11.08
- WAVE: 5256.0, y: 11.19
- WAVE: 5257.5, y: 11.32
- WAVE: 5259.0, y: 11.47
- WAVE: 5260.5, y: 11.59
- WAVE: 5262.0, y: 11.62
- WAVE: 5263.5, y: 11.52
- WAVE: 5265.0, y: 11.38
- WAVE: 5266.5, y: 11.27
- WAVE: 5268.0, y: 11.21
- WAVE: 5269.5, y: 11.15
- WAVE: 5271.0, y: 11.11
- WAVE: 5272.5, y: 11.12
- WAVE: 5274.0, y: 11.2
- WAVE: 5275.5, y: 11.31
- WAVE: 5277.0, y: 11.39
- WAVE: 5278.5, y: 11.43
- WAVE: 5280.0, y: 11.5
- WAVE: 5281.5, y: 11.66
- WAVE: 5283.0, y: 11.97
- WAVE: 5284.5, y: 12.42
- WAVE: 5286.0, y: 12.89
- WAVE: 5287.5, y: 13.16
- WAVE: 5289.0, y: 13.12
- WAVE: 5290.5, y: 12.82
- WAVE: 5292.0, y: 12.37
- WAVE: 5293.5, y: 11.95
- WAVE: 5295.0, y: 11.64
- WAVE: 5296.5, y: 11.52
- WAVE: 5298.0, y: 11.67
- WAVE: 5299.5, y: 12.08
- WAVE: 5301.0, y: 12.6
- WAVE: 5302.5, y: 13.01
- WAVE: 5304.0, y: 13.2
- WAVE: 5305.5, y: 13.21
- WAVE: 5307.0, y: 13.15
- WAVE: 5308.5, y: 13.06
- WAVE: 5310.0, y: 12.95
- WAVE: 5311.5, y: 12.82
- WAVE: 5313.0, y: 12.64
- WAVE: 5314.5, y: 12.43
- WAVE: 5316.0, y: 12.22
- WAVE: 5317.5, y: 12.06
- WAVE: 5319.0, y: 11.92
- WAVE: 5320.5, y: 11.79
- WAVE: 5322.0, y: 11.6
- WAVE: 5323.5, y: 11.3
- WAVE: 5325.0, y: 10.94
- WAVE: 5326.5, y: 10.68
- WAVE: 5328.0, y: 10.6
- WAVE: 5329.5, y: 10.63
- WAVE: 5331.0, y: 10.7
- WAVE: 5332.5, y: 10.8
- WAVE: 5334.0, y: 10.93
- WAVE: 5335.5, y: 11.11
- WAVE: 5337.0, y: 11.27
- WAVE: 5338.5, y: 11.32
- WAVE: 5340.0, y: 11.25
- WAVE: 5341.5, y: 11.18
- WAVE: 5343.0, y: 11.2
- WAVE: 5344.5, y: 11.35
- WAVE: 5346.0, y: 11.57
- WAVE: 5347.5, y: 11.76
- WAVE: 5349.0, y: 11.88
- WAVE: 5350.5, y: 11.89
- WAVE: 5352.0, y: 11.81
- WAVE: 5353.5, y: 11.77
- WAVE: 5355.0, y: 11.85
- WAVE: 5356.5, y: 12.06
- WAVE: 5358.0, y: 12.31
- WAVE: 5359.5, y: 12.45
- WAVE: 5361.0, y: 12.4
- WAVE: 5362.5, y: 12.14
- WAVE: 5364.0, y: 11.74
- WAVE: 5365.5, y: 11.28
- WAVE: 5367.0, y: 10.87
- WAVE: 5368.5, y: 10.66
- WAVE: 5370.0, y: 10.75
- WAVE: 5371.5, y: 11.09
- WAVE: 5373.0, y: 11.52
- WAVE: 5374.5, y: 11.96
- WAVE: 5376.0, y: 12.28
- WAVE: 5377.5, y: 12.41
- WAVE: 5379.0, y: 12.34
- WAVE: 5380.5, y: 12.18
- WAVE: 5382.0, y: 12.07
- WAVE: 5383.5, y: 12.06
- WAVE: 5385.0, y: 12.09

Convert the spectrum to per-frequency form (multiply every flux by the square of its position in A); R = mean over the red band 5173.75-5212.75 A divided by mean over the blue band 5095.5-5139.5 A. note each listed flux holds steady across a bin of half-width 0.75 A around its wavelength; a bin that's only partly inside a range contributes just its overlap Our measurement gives 0.93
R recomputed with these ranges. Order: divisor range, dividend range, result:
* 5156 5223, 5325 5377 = 1.30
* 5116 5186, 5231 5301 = 1.31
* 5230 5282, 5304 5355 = 1.06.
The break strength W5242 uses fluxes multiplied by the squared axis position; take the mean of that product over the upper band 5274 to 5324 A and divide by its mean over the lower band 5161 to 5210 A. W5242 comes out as 1.4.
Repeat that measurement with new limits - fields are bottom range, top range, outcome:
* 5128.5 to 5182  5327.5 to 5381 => 1.35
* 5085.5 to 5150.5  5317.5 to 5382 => 1.24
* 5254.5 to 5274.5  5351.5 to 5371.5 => 1.07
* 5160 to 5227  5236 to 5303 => 1.27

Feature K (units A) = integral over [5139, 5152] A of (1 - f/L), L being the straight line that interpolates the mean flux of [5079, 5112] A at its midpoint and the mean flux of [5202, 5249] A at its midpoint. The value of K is 1.1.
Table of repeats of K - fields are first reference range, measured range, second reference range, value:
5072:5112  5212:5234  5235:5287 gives 0.30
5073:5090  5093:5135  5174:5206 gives -2.25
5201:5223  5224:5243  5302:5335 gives -1.37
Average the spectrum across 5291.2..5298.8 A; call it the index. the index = 11.8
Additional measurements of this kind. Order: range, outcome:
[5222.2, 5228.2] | 11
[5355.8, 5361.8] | 12.3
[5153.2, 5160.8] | 10.2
